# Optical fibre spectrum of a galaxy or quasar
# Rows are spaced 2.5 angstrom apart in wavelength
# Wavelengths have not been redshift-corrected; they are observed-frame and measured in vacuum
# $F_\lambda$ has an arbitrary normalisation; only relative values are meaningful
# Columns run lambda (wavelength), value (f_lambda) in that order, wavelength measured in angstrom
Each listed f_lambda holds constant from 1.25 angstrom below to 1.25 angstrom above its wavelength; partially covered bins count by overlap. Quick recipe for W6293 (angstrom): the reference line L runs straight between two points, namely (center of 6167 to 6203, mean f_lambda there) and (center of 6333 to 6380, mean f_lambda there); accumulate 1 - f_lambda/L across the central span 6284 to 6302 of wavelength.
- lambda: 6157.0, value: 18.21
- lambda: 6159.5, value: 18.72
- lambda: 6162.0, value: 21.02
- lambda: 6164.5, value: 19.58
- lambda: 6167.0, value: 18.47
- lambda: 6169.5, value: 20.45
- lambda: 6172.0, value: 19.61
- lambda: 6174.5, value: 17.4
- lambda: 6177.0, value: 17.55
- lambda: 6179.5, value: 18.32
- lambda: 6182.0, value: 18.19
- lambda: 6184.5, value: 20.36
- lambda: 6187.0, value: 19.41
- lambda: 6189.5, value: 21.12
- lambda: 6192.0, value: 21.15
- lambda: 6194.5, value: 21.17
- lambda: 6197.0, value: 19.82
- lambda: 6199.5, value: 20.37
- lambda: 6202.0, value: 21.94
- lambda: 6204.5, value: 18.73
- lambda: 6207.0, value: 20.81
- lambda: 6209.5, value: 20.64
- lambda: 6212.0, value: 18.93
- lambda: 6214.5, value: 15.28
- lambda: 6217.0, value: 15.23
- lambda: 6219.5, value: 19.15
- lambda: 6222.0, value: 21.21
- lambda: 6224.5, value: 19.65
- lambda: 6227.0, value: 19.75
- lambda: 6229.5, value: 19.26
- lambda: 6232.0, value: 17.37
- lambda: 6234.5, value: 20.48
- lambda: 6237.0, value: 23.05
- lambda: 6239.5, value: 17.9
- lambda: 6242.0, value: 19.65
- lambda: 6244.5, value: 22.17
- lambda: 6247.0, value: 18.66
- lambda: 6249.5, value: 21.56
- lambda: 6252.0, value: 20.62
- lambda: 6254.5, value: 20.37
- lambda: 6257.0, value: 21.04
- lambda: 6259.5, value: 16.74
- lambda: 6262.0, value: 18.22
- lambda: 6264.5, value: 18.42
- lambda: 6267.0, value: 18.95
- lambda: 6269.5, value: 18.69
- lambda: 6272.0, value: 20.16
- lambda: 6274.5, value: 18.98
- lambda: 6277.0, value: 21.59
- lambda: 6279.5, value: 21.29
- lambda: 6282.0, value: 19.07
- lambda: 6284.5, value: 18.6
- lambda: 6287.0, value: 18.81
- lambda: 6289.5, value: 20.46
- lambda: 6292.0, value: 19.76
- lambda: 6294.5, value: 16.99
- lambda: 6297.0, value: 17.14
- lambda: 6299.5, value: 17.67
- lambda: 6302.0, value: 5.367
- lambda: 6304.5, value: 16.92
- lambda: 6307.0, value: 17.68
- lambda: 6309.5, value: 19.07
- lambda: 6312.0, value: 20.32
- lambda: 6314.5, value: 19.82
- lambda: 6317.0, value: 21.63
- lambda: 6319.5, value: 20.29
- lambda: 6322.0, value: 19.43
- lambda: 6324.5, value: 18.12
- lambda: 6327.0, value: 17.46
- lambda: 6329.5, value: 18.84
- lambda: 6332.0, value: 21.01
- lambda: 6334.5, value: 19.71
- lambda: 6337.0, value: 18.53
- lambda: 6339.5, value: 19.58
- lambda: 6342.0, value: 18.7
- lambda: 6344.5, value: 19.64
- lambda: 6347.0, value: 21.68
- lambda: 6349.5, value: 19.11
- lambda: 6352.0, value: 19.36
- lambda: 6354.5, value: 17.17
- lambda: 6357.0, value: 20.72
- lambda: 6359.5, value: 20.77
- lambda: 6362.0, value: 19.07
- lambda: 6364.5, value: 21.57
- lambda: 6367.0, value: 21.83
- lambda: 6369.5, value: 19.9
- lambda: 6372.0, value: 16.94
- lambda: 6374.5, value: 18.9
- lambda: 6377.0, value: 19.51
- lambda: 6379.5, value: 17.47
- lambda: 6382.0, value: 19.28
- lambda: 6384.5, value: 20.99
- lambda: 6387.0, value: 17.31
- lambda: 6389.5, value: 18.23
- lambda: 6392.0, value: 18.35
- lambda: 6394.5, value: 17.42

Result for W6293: 1.9 angstrom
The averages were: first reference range 19.7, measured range 17.6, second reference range 19.5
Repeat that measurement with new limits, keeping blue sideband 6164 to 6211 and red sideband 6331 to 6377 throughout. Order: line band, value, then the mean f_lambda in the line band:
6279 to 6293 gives 0.1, 19.6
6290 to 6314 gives 3.3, 17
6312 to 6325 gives -0.2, 20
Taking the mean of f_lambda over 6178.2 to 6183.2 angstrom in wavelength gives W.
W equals 18.2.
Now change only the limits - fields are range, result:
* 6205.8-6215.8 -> 18.9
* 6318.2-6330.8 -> 18.8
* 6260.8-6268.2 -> 18.5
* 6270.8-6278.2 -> 20.2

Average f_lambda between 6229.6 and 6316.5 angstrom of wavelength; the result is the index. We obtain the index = 19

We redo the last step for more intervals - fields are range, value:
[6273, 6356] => 18.8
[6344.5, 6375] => 19.8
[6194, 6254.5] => 19.7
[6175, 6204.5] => 19.8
